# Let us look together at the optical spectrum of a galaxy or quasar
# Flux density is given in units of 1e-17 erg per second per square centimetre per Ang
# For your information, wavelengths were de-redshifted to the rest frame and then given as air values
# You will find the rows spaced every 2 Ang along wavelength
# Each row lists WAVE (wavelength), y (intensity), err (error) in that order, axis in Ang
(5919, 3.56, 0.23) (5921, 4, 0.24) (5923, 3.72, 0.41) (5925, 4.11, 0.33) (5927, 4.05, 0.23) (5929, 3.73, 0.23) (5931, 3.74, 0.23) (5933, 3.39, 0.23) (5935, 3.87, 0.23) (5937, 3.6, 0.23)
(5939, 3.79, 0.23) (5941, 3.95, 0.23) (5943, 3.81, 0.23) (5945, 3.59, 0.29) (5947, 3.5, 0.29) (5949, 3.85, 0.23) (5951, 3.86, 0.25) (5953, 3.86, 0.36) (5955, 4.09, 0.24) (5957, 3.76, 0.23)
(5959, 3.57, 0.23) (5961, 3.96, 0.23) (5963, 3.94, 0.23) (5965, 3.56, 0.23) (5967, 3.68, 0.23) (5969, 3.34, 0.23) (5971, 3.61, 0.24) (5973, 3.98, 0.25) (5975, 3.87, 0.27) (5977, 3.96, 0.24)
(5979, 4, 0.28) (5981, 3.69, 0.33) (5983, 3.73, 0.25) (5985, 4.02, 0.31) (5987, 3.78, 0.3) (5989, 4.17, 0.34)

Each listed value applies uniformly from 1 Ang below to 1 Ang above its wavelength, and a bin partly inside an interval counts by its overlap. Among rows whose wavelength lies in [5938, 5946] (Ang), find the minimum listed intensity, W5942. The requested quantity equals 3.59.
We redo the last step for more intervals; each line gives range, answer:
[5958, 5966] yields 3.56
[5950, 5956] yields 3.86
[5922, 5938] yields 3.39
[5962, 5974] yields 3.34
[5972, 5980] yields 3.87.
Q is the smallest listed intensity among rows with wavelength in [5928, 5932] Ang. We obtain 3.73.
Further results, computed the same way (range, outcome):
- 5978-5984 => 3.69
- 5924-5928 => 4.05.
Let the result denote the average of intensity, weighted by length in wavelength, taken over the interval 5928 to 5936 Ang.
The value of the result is 3.68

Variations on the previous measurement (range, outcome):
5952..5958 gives 3.9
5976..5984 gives 3.84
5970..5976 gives 3.82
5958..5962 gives 3.76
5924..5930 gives 3.96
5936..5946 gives 3.75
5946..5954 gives 3.77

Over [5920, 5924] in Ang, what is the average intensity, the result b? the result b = 3.86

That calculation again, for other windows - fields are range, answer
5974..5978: 3.92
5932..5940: 3.66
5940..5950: 3.74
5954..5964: 3.86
